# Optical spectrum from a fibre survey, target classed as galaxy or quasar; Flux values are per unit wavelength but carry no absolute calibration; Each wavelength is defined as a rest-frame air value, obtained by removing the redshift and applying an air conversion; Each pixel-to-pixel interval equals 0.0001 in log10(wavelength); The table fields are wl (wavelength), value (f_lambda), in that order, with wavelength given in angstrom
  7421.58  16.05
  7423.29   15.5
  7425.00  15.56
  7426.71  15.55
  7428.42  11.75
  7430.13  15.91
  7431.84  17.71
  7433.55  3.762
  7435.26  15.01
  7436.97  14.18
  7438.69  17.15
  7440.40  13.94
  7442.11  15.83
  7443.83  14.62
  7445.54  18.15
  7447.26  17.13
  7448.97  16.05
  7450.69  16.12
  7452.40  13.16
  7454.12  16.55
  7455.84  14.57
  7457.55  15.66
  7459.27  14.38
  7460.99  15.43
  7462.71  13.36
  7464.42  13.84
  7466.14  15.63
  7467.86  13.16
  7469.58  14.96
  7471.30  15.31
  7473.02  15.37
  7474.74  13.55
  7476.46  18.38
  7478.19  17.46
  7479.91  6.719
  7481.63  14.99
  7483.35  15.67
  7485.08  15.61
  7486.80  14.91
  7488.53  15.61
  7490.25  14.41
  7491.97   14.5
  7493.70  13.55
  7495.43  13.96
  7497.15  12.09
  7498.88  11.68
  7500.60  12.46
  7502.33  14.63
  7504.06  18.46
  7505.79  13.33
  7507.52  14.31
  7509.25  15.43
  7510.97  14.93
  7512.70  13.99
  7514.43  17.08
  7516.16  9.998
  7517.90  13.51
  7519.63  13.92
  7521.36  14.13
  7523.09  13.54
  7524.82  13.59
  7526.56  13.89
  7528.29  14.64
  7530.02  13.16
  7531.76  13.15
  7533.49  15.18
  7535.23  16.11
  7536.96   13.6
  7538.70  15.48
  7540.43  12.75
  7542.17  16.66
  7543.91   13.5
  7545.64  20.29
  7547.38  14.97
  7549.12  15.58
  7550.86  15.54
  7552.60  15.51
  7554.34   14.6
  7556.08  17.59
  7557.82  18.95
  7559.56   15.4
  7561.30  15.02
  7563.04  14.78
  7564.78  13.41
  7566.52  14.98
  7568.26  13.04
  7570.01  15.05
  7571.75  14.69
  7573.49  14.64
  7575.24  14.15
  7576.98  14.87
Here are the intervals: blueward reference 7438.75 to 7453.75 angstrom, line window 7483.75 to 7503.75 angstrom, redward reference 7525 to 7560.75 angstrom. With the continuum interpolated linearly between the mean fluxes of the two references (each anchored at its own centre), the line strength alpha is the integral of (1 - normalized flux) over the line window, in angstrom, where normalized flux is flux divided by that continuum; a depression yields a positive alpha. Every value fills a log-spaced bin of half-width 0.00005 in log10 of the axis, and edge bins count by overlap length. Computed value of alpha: 1.8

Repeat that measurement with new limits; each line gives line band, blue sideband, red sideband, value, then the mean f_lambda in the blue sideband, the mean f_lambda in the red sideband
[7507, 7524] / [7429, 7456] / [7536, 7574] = 1.23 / 15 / 15.3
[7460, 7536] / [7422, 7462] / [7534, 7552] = 4.56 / 14.9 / 15.4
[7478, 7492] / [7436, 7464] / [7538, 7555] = 1.03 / 15.4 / 15.5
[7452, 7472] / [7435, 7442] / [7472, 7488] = 0.31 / 15.2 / 14.8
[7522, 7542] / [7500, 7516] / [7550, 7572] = 1.10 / 14.8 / 15.3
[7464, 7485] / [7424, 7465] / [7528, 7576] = 0.36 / 14.8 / 15.1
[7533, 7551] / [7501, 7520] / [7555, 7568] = -0.30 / 14.5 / 15.6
